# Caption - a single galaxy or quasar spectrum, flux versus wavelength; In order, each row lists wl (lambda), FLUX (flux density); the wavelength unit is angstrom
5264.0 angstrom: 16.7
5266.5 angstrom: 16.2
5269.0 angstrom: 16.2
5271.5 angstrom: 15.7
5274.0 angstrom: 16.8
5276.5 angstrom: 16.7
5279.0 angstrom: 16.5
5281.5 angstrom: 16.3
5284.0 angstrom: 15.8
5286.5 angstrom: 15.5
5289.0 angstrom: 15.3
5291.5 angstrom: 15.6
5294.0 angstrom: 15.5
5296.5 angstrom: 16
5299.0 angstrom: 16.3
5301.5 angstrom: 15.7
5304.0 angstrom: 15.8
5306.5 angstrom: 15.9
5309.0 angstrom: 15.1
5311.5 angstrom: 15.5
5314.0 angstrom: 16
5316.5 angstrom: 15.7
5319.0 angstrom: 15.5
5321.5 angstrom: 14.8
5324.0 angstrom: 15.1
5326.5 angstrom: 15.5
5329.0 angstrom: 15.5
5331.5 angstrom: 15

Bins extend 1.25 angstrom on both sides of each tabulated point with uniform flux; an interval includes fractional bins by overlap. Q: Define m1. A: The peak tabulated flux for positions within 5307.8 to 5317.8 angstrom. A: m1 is 16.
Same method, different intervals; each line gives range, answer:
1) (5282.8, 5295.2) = 15.8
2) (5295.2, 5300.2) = 16.3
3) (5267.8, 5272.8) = 16.2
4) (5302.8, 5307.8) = 15.9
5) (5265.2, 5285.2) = 16.8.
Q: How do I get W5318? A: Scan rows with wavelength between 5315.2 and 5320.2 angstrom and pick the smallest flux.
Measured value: 15.5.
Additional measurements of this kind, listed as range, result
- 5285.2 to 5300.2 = 15.3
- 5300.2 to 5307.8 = 15.7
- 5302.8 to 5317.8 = 15.1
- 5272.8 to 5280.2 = 16.5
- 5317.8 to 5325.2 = 14.8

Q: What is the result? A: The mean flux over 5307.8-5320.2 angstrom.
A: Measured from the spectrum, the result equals 15.6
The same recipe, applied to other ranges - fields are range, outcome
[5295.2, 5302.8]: 16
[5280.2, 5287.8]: 15.9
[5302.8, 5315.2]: 15.7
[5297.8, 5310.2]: 15.8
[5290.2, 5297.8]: 15.7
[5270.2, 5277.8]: 16.4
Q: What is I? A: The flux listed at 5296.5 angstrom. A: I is 16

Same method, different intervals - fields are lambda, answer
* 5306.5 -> 15.9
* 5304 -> 15.8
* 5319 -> 15.5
